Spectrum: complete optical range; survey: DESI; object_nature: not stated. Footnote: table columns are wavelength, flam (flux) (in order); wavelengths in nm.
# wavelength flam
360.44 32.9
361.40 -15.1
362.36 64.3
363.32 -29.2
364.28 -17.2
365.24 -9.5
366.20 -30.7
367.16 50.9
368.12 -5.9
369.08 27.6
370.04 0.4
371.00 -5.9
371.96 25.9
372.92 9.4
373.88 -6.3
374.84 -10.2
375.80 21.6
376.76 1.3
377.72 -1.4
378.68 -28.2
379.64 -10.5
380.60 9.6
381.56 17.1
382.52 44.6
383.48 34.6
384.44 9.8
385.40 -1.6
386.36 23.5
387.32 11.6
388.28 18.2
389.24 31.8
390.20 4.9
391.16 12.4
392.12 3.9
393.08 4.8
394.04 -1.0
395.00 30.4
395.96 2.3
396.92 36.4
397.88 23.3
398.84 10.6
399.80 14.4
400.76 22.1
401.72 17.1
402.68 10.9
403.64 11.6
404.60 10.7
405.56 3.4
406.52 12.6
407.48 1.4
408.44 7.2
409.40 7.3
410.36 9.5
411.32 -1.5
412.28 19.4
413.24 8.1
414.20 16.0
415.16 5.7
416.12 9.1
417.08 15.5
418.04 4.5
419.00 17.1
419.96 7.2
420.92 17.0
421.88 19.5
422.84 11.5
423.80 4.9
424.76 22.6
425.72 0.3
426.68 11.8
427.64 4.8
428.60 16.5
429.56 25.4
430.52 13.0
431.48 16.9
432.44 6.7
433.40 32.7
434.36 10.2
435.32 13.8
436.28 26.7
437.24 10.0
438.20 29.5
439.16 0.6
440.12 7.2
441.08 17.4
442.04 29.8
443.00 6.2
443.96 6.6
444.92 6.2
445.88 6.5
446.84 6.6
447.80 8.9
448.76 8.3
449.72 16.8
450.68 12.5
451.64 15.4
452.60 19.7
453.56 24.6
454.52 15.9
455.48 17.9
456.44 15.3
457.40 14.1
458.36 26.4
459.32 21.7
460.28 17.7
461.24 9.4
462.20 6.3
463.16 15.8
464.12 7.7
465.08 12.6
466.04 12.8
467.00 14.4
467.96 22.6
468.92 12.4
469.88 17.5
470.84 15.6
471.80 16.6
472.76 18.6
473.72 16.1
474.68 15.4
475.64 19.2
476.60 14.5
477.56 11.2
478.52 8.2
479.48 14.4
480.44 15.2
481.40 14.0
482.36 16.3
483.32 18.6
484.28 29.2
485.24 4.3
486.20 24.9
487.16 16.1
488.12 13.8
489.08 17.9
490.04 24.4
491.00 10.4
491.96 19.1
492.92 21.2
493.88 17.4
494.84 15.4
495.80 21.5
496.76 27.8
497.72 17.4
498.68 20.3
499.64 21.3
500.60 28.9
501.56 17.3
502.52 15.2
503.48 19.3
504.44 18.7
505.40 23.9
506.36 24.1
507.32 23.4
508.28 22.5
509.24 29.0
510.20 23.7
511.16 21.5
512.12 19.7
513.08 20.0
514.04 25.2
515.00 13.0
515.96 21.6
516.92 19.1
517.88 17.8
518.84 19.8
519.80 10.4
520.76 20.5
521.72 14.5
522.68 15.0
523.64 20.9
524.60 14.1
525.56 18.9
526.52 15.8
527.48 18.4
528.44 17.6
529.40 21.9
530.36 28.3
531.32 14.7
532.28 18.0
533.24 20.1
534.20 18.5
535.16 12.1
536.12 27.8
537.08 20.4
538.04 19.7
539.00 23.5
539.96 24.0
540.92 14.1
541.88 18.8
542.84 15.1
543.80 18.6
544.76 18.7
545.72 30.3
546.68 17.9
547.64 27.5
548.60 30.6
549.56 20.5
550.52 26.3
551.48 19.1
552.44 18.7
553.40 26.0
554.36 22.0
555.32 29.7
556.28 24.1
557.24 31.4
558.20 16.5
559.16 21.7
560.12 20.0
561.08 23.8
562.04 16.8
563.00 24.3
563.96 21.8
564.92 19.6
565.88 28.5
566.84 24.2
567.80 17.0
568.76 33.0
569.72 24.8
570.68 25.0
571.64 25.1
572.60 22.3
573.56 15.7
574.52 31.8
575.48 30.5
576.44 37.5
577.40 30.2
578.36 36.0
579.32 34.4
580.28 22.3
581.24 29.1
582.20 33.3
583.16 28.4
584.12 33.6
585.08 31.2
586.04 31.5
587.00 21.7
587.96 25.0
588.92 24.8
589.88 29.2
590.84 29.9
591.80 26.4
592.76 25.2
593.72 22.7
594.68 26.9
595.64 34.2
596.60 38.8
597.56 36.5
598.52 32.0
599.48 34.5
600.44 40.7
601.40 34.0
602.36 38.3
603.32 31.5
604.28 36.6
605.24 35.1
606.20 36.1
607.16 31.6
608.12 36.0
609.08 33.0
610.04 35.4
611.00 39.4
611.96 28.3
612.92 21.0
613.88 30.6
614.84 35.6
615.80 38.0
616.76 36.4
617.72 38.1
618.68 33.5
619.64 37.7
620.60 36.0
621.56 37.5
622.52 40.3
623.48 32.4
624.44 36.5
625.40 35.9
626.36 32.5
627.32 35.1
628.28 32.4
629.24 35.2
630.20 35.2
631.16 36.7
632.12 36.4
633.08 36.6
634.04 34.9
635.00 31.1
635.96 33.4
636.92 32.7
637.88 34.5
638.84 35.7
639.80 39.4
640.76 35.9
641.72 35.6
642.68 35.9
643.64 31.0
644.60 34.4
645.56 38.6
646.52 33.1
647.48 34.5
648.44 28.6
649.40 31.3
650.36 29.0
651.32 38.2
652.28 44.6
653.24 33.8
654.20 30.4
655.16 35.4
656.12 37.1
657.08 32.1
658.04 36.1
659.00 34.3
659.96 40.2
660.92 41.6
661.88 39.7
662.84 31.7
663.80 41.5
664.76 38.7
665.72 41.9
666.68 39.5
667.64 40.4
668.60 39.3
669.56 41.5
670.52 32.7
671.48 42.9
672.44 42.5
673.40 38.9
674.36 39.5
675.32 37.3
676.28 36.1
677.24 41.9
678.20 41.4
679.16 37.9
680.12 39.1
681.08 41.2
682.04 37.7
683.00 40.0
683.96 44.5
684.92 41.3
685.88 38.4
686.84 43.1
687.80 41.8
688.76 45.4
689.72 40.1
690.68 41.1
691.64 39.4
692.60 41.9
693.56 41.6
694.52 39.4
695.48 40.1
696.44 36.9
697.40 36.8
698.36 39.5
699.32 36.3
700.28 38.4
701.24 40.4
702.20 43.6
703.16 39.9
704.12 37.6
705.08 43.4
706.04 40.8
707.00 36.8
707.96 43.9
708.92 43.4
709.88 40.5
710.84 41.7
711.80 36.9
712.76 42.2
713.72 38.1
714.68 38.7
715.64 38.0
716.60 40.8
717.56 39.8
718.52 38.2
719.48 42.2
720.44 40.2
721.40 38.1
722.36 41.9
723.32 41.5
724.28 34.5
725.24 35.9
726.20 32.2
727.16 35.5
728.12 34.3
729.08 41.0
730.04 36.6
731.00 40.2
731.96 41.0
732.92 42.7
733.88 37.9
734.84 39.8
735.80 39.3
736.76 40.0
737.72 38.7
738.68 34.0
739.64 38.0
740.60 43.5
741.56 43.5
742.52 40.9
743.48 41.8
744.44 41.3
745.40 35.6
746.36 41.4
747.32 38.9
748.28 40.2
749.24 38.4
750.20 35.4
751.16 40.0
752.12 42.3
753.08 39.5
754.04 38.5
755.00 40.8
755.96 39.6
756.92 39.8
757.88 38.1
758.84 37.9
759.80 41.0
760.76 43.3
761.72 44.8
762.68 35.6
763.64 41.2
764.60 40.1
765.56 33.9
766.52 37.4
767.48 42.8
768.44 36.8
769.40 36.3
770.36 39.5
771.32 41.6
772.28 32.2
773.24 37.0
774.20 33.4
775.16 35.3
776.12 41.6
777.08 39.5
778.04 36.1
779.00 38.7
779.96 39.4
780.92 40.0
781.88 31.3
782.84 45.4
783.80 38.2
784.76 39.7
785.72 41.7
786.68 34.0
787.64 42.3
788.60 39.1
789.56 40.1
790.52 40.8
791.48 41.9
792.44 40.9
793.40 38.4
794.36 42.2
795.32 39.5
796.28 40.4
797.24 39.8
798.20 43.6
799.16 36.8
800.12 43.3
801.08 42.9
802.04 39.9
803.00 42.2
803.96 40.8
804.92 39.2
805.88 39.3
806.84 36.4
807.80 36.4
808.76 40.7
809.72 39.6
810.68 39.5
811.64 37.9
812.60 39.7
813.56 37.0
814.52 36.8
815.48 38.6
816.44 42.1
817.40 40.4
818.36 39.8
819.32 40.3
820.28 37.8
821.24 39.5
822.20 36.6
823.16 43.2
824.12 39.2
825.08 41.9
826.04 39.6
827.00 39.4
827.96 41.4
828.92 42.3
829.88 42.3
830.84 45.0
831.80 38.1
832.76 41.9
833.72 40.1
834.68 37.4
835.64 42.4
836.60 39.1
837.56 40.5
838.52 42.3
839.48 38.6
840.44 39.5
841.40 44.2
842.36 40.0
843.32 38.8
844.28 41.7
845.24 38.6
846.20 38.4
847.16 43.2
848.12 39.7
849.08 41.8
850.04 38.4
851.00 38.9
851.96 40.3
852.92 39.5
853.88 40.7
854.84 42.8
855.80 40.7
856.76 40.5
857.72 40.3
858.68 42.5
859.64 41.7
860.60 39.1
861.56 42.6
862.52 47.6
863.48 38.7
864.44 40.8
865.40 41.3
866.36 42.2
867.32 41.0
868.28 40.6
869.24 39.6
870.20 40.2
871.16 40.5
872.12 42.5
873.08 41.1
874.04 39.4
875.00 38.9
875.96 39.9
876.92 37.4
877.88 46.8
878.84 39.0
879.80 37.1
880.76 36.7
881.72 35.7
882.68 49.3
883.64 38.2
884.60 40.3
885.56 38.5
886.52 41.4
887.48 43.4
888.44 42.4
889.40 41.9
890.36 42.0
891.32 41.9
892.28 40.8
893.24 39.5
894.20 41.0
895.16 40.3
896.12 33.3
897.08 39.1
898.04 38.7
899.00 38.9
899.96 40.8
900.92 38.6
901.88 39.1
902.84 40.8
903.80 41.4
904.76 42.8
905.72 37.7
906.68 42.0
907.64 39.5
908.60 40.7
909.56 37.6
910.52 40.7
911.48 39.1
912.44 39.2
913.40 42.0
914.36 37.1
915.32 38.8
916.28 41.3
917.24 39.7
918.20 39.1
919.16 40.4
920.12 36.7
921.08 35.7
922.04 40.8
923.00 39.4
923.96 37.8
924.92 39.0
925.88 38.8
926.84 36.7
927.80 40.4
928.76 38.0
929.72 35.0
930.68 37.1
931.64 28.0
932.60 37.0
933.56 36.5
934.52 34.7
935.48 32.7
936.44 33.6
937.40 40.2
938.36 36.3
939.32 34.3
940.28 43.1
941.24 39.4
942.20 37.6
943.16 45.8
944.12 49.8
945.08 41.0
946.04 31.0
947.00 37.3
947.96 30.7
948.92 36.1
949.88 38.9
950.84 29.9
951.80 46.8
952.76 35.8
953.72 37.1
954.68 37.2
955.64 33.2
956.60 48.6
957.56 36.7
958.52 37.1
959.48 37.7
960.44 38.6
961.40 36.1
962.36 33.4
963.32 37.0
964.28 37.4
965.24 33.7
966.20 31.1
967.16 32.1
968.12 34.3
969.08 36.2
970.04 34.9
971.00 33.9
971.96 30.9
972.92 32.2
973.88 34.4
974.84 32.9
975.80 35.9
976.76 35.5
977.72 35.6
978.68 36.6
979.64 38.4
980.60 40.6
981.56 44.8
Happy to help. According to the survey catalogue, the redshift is 0.49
